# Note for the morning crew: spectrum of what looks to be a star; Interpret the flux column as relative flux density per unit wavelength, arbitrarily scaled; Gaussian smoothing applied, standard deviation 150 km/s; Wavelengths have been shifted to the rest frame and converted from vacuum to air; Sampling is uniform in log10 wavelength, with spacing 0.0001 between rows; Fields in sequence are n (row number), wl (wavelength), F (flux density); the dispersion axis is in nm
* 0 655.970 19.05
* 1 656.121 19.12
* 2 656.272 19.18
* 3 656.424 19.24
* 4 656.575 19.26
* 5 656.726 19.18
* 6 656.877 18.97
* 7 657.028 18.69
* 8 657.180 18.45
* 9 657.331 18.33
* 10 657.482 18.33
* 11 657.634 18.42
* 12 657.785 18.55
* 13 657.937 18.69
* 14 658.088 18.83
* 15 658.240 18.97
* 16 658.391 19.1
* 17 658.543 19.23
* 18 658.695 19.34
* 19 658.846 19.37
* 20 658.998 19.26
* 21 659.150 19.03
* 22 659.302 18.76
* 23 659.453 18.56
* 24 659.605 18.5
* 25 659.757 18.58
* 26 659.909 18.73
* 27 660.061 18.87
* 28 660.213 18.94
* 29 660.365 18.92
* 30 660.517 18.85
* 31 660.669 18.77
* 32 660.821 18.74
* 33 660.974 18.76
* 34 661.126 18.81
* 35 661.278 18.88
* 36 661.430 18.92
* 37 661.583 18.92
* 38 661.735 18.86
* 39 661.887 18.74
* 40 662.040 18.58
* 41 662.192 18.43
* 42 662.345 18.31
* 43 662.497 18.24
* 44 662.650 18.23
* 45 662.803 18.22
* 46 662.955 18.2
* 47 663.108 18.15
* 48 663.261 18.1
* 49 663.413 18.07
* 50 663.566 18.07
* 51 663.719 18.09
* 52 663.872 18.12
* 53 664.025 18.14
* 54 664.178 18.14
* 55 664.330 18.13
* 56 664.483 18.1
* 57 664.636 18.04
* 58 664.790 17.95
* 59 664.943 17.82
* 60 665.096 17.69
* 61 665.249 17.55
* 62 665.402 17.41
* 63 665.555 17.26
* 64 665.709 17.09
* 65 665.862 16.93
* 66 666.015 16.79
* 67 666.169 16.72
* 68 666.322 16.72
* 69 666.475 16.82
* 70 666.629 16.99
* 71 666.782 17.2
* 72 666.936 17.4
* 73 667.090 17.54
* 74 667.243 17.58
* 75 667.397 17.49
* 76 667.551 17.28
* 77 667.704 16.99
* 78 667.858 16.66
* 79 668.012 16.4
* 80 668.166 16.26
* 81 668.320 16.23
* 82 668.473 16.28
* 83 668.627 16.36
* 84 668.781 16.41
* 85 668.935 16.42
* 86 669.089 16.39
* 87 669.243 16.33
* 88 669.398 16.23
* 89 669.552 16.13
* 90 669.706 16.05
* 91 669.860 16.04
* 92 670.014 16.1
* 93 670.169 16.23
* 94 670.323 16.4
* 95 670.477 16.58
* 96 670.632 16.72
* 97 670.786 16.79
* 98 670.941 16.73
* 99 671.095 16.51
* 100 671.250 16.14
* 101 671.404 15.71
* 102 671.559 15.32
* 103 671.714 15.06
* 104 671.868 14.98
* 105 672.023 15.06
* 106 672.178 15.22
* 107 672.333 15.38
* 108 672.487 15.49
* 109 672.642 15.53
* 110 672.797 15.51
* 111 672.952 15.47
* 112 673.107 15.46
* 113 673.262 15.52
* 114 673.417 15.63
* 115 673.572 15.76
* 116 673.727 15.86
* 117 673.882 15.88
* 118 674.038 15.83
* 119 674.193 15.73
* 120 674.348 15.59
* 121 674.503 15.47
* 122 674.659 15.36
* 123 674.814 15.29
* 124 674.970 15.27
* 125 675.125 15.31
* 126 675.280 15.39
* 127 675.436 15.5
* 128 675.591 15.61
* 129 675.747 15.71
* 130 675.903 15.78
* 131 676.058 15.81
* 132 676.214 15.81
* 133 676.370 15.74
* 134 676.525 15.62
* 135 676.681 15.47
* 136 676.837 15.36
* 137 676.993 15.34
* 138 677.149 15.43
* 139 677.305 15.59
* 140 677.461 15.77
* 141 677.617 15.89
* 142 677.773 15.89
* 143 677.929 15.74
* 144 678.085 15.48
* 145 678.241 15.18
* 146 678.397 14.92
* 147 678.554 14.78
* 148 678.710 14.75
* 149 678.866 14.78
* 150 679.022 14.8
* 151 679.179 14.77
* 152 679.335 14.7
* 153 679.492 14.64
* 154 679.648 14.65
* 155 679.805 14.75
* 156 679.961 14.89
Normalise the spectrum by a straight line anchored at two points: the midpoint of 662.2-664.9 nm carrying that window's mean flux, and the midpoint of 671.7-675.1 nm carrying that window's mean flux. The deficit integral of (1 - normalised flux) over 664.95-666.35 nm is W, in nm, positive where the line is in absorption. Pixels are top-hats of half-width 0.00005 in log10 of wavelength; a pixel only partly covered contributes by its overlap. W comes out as 0.03 nm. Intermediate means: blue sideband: 18.1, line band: 17.2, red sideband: 15.5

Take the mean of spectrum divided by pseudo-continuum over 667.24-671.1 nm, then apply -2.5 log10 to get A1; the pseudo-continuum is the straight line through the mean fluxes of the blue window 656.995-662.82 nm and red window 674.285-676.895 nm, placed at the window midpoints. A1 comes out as 0.02 mag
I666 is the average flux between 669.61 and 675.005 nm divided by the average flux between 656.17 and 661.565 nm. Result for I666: 0.84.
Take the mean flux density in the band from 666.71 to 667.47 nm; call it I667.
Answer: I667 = 17.4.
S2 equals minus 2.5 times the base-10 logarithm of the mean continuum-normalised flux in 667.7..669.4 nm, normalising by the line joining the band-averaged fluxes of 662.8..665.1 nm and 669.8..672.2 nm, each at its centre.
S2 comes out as 0.021 mag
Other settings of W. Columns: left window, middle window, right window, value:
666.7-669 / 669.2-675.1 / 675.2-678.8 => 0.15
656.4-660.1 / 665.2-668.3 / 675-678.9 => 0.05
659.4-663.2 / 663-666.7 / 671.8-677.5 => 0.04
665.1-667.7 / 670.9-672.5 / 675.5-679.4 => 0.07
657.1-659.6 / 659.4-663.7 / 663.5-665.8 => -0.06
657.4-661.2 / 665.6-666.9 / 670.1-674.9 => 0.02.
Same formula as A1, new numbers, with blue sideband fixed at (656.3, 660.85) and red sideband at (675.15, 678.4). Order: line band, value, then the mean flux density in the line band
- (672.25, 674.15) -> 0.04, 15.6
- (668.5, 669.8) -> 0.04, 16.3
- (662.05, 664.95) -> -0.01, 18.1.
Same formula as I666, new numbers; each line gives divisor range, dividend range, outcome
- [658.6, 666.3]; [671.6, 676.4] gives 0.85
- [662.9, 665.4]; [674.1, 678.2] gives 0.87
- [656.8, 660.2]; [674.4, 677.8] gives 0.83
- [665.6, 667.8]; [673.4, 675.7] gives 0.91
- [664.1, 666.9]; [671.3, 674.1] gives 0.89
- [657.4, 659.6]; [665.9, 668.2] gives 0.90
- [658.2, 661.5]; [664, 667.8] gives 0.92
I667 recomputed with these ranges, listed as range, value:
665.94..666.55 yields 16.8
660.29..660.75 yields 18.9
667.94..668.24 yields 16.3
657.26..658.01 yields 18.5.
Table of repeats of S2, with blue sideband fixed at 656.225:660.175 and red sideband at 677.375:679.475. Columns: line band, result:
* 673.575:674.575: 0.02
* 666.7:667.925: 0.00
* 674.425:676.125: 0.02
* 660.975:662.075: -0.03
